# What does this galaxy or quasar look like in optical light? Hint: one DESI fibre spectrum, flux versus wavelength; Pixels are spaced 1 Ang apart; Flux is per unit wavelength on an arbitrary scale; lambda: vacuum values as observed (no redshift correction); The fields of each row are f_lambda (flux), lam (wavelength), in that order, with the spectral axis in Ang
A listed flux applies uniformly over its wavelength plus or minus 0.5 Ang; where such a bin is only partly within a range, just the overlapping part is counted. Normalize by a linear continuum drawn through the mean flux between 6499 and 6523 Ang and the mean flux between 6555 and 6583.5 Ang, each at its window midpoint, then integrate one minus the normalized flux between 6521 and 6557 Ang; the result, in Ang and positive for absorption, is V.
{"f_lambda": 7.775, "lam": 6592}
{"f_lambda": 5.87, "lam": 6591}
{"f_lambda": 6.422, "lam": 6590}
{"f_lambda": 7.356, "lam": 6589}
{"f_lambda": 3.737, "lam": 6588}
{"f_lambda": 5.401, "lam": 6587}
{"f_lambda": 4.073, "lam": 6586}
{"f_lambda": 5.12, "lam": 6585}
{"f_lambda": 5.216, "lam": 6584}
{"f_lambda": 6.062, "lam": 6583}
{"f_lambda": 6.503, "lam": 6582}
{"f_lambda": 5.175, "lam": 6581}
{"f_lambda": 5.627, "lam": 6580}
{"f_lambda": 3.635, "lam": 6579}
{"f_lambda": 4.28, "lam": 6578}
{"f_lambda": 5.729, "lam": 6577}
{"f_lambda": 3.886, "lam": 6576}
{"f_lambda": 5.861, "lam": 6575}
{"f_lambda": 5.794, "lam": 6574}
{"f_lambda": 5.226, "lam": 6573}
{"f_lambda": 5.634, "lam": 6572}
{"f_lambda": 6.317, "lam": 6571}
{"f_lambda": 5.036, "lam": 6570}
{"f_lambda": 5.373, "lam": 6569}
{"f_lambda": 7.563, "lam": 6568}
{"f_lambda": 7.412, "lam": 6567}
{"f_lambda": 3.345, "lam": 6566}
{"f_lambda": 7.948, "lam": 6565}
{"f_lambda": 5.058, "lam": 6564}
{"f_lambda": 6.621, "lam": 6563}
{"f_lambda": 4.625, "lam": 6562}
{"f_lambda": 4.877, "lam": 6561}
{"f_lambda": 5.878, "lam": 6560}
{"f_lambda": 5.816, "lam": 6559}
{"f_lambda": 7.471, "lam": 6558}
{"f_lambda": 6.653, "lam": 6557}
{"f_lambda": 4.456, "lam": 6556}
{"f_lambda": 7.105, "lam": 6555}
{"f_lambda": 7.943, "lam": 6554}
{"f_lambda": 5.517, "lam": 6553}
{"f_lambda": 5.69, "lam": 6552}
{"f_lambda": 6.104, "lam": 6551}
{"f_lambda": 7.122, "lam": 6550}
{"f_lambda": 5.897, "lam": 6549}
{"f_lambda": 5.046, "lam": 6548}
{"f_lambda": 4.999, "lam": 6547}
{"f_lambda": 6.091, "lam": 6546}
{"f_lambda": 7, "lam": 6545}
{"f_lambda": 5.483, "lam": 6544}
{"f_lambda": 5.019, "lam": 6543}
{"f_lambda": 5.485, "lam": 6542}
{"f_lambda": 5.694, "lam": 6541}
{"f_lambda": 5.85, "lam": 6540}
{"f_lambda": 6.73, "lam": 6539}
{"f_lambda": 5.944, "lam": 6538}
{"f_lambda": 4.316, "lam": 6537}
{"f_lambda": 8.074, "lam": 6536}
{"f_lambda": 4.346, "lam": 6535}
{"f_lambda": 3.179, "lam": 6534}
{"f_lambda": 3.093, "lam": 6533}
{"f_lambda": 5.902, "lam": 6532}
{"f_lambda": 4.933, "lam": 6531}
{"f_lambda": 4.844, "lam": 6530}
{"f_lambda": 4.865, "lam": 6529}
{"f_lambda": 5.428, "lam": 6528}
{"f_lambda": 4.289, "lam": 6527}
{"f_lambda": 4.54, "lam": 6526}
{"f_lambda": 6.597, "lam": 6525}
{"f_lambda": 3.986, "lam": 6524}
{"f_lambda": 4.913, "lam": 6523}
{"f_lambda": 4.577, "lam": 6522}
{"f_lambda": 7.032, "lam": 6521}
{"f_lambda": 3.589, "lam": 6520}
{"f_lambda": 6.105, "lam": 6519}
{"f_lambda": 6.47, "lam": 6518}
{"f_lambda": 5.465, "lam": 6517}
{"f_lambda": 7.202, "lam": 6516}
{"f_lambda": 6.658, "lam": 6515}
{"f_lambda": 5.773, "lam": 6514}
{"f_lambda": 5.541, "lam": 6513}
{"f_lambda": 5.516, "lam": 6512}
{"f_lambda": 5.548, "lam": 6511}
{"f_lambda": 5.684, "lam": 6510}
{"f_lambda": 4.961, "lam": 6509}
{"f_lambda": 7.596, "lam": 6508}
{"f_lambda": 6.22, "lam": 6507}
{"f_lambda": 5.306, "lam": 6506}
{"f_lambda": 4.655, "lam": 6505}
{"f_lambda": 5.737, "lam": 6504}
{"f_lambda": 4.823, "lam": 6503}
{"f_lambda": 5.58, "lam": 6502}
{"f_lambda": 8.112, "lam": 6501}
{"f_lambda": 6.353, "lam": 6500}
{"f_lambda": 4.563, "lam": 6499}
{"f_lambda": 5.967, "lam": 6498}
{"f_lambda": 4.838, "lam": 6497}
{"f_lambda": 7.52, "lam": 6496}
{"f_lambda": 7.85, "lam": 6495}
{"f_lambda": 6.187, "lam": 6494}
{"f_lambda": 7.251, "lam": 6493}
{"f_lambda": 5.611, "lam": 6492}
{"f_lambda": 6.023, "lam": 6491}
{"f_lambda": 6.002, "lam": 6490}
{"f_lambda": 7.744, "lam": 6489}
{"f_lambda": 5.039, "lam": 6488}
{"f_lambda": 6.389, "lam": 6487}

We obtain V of 1.5 Ang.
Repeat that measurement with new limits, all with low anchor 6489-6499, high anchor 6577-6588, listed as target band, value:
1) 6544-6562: -1.8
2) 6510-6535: 2.9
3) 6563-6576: -1.4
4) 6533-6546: 0.4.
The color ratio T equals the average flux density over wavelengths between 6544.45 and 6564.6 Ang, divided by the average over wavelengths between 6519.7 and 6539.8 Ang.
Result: 1.2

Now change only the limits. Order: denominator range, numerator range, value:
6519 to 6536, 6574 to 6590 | 1.07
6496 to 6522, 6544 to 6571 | 1.03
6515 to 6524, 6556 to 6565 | 1.05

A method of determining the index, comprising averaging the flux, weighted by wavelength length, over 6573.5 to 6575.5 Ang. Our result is 5.83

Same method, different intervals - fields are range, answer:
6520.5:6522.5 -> 5.8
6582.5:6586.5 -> 5.12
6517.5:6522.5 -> 5.55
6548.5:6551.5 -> 6.37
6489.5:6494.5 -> 6.21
